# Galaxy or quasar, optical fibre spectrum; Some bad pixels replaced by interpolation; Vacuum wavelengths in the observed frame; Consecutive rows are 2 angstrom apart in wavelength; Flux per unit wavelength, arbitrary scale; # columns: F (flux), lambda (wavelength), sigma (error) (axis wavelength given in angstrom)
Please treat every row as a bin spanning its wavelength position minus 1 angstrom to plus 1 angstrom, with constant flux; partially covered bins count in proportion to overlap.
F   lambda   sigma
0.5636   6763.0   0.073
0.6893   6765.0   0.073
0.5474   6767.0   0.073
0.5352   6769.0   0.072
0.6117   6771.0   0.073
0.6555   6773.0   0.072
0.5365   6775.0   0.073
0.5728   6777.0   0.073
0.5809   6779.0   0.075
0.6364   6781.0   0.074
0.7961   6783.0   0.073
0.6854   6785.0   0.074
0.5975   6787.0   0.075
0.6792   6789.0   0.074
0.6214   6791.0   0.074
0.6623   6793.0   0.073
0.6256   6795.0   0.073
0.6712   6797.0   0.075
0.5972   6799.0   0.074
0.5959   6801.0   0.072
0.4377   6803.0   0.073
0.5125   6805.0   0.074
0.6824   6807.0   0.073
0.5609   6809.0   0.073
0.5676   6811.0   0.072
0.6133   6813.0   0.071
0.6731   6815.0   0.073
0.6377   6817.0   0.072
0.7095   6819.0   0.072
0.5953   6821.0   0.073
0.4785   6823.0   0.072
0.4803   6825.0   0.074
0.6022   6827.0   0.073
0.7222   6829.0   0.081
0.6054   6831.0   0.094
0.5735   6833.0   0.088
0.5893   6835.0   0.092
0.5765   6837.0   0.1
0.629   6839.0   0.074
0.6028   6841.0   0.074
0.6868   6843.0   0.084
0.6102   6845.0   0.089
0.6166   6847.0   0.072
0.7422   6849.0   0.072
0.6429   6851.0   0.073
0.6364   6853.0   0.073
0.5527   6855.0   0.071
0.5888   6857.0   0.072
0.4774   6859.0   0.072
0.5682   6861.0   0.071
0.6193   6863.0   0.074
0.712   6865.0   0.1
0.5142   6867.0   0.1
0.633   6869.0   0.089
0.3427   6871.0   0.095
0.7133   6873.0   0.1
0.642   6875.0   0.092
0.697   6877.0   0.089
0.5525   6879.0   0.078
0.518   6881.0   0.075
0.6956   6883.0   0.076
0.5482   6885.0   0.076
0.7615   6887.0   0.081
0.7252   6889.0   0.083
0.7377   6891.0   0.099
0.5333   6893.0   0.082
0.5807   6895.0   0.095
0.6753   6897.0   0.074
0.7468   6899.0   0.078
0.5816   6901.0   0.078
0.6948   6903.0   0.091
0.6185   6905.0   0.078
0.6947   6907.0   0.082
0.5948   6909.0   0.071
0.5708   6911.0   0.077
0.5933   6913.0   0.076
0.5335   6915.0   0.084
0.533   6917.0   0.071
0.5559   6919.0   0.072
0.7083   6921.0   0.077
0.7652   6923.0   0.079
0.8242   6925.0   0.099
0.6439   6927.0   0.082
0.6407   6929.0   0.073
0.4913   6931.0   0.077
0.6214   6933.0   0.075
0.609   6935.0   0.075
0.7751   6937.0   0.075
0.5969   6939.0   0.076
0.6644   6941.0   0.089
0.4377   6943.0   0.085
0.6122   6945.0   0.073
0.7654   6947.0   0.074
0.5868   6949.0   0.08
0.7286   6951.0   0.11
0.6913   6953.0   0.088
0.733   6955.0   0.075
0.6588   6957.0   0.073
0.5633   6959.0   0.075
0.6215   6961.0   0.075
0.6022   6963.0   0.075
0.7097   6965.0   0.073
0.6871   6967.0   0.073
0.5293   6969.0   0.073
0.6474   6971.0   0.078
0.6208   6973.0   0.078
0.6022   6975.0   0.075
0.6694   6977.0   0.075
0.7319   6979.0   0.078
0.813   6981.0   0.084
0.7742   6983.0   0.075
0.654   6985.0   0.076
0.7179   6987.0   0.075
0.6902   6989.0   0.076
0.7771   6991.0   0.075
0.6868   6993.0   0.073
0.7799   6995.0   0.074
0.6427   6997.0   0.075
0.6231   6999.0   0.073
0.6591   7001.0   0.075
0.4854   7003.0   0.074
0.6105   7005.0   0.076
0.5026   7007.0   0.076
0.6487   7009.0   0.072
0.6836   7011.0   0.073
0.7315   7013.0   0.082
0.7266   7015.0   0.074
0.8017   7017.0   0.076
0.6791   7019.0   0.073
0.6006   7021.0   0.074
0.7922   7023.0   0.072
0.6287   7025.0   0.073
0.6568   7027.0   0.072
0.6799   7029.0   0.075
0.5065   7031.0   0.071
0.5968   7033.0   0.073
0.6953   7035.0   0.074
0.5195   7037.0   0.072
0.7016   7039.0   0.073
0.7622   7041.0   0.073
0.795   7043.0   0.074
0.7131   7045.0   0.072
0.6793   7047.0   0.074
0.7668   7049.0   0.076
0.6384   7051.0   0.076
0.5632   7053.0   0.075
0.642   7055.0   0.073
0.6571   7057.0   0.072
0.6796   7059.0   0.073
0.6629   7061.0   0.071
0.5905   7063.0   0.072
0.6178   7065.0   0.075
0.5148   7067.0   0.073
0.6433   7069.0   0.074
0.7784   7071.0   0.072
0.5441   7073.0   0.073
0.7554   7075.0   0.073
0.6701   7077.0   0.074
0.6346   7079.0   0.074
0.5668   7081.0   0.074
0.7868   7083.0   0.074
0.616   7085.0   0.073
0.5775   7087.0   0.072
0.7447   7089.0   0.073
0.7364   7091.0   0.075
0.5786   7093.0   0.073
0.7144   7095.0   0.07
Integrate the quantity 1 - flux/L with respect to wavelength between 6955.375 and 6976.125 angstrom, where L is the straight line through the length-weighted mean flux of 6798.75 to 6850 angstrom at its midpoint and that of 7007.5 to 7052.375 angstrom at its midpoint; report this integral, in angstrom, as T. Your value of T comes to 0.9 angstrom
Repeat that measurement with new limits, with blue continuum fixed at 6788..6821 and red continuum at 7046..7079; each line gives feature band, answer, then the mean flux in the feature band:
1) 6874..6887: 0.1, 0.621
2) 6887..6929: -1.3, 0.648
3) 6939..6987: -1.5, 0.657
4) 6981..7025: -2.7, 0.681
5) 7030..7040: 0.7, 0.604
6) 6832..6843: 0.3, 0.603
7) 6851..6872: 1.8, 0.568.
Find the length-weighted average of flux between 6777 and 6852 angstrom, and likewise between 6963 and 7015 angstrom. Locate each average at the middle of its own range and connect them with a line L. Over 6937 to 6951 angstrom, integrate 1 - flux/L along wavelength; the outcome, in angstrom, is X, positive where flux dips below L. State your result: 0.5 angstrom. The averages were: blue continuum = 0.618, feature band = 0.631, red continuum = 0.667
